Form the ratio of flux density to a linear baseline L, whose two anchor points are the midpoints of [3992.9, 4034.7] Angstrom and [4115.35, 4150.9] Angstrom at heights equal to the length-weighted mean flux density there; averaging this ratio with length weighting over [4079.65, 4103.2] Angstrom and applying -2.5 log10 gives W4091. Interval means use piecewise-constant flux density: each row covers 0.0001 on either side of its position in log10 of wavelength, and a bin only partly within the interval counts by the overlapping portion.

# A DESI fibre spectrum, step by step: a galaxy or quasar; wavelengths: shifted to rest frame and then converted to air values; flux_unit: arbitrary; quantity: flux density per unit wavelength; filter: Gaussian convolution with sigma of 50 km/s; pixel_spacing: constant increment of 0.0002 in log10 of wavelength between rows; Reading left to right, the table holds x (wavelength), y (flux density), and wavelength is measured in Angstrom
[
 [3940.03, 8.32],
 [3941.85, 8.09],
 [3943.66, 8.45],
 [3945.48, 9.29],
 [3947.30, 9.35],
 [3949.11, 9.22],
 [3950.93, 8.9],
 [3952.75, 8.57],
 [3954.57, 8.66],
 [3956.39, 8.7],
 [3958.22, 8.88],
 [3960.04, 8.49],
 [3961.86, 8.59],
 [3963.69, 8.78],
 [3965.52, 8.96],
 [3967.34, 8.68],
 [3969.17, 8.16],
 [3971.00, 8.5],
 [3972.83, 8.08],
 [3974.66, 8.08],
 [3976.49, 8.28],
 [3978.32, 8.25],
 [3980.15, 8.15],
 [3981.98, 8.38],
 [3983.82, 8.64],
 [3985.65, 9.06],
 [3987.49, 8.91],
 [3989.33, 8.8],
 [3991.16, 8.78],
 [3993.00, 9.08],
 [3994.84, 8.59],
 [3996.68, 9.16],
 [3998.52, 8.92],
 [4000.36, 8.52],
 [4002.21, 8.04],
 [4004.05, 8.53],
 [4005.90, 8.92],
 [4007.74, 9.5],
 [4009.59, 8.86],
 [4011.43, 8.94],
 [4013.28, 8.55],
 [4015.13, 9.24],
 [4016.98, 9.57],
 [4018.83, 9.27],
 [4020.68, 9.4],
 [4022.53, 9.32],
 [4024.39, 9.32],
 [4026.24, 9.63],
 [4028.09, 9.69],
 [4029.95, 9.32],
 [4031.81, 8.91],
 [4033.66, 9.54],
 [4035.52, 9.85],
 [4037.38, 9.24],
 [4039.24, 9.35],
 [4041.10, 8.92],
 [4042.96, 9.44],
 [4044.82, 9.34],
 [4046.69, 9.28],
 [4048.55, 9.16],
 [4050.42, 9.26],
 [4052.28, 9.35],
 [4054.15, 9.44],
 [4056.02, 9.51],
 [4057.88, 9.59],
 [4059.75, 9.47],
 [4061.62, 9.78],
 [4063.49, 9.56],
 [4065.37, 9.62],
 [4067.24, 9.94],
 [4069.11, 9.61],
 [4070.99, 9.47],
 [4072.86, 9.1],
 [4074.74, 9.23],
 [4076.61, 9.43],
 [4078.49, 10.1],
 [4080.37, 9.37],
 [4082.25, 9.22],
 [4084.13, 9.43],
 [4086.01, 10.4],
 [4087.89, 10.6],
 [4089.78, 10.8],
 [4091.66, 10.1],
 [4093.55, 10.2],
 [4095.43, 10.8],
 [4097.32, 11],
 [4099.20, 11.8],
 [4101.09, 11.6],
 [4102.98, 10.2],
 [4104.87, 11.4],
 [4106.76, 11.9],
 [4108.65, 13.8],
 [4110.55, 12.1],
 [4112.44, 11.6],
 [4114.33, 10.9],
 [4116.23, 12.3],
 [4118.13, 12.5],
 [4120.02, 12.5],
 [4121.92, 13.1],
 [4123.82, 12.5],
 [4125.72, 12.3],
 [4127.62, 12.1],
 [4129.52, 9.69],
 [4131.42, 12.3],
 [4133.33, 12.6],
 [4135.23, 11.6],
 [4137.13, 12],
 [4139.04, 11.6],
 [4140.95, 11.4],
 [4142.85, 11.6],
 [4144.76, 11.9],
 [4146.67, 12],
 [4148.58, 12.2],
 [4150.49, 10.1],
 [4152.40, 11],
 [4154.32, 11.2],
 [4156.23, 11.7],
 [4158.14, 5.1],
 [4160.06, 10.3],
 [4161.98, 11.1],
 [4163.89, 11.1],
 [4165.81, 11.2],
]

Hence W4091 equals 0.05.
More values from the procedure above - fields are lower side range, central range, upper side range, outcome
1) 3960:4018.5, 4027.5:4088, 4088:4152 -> 0.08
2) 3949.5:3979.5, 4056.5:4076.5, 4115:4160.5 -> 0.08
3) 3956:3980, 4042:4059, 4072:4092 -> 0.01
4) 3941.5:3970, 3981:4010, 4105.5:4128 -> 0.10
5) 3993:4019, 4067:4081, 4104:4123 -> 0.16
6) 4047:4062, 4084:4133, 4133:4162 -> -0.11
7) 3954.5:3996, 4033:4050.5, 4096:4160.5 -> 0.06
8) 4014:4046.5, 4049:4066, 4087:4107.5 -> 0.06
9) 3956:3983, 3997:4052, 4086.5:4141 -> 0.06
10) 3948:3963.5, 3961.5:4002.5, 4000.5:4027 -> 0.04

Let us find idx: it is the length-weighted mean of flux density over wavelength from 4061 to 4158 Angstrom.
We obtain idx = 11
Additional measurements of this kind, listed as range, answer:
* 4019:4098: 9.61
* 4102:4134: 12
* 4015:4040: 9.41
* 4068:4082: 9.47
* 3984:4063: 9.17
